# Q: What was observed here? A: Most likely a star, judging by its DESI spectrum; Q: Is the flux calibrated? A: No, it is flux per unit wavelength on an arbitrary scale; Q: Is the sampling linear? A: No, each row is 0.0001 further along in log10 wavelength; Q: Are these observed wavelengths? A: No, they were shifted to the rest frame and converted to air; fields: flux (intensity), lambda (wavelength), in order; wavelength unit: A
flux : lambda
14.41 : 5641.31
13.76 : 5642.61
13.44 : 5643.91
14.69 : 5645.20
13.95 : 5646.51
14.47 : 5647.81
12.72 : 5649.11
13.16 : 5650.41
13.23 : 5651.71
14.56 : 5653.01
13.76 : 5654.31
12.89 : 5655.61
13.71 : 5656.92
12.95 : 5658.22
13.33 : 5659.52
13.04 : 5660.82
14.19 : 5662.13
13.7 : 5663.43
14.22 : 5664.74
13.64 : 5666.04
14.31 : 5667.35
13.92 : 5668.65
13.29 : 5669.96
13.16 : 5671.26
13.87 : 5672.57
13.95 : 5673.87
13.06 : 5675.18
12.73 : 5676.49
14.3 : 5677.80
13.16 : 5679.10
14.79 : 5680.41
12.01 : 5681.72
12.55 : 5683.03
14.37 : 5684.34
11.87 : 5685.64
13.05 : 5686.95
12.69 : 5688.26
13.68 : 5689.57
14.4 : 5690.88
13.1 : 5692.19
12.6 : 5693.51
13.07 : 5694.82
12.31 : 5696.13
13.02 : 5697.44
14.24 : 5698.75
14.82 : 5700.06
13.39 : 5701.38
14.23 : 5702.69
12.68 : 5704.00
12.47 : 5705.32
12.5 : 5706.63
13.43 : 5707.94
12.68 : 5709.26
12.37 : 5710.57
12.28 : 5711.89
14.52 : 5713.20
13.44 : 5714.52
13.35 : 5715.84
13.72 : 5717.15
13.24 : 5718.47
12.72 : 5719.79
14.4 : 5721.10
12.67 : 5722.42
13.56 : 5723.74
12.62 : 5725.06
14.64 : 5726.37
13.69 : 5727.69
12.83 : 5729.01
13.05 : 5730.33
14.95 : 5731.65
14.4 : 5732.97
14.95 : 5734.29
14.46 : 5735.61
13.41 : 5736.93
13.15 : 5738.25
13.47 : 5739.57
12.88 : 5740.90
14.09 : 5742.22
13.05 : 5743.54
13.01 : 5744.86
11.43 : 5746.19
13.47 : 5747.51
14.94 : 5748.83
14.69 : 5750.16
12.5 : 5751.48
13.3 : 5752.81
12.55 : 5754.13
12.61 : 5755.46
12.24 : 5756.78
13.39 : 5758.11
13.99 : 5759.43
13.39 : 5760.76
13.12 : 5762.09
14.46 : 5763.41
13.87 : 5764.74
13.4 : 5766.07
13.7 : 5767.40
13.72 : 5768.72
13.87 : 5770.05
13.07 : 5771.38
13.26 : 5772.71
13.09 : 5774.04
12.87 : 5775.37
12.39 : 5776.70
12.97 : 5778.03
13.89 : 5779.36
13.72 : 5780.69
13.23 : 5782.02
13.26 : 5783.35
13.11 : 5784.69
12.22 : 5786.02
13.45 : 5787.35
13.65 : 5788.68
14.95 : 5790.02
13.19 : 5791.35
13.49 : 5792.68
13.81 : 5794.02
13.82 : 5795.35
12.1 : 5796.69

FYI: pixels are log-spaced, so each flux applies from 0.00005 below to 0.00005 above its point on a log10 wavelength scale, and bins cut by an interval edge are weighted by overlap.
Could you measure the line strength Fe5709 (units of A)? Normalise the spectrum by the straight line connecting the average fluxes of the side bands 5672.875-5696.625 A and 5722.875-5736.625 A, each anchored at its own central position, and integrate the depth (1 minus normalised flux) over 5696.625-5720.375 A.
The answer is 0.5 A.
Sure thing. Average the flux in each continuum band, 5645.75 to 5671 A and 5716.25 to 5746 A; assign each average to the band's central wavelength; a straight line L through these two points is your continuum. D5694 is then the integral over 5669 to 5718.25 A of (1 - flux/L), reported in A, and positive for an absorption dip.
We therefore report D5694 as 1.1 A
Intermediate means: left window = 13.6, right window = 13.6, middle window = 13.3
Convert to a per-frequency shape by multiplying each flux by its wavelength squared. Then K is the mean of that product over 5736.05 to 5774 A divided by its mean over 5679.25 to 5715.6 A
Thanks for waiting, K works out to 1.03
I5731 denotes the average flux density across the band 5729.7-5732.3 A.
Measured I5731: 14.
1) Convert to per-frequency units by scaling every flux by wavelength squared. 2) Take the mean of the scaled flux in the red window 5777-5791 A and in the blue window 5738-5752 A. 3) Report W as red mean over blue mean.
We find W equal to 1.02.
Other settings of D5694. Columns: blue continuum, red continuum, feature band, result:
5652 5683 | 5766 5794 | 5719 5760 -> 0.0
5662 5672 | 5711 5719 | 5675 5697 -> 0.8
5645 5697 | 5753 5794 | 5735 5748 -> 0.1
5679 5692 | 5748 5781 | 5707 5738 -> -0.5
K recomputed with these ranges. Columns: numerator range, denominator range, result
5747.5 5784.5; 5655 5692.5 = 1.03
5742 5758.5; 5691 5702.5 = 1.00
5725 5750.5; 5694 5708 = 1.04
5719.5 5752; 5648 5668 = 1.03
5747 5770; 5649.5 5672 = 1.03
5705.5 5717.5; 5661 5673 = 0.97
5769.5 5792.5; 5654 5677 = 1.02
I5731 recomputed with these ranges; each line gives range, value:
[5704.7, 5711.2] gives 12.7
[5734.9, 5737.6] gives 14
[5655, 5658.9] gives 13.2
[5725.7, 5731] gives 13.6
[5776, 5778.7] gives 12.7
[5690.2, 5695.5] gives 13.3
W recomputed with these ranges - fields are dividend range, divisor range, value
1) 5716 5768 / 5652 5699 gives 1.03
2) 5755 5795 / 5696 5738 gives 1.01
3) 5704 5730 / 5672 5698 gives 1.01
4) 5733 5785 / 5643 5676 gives 1.02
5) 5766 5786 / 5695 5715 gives 1.03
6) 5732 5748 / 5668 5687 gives 1.03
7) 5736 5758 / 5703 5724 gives 1.02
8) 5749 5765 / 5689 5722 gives 1.02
